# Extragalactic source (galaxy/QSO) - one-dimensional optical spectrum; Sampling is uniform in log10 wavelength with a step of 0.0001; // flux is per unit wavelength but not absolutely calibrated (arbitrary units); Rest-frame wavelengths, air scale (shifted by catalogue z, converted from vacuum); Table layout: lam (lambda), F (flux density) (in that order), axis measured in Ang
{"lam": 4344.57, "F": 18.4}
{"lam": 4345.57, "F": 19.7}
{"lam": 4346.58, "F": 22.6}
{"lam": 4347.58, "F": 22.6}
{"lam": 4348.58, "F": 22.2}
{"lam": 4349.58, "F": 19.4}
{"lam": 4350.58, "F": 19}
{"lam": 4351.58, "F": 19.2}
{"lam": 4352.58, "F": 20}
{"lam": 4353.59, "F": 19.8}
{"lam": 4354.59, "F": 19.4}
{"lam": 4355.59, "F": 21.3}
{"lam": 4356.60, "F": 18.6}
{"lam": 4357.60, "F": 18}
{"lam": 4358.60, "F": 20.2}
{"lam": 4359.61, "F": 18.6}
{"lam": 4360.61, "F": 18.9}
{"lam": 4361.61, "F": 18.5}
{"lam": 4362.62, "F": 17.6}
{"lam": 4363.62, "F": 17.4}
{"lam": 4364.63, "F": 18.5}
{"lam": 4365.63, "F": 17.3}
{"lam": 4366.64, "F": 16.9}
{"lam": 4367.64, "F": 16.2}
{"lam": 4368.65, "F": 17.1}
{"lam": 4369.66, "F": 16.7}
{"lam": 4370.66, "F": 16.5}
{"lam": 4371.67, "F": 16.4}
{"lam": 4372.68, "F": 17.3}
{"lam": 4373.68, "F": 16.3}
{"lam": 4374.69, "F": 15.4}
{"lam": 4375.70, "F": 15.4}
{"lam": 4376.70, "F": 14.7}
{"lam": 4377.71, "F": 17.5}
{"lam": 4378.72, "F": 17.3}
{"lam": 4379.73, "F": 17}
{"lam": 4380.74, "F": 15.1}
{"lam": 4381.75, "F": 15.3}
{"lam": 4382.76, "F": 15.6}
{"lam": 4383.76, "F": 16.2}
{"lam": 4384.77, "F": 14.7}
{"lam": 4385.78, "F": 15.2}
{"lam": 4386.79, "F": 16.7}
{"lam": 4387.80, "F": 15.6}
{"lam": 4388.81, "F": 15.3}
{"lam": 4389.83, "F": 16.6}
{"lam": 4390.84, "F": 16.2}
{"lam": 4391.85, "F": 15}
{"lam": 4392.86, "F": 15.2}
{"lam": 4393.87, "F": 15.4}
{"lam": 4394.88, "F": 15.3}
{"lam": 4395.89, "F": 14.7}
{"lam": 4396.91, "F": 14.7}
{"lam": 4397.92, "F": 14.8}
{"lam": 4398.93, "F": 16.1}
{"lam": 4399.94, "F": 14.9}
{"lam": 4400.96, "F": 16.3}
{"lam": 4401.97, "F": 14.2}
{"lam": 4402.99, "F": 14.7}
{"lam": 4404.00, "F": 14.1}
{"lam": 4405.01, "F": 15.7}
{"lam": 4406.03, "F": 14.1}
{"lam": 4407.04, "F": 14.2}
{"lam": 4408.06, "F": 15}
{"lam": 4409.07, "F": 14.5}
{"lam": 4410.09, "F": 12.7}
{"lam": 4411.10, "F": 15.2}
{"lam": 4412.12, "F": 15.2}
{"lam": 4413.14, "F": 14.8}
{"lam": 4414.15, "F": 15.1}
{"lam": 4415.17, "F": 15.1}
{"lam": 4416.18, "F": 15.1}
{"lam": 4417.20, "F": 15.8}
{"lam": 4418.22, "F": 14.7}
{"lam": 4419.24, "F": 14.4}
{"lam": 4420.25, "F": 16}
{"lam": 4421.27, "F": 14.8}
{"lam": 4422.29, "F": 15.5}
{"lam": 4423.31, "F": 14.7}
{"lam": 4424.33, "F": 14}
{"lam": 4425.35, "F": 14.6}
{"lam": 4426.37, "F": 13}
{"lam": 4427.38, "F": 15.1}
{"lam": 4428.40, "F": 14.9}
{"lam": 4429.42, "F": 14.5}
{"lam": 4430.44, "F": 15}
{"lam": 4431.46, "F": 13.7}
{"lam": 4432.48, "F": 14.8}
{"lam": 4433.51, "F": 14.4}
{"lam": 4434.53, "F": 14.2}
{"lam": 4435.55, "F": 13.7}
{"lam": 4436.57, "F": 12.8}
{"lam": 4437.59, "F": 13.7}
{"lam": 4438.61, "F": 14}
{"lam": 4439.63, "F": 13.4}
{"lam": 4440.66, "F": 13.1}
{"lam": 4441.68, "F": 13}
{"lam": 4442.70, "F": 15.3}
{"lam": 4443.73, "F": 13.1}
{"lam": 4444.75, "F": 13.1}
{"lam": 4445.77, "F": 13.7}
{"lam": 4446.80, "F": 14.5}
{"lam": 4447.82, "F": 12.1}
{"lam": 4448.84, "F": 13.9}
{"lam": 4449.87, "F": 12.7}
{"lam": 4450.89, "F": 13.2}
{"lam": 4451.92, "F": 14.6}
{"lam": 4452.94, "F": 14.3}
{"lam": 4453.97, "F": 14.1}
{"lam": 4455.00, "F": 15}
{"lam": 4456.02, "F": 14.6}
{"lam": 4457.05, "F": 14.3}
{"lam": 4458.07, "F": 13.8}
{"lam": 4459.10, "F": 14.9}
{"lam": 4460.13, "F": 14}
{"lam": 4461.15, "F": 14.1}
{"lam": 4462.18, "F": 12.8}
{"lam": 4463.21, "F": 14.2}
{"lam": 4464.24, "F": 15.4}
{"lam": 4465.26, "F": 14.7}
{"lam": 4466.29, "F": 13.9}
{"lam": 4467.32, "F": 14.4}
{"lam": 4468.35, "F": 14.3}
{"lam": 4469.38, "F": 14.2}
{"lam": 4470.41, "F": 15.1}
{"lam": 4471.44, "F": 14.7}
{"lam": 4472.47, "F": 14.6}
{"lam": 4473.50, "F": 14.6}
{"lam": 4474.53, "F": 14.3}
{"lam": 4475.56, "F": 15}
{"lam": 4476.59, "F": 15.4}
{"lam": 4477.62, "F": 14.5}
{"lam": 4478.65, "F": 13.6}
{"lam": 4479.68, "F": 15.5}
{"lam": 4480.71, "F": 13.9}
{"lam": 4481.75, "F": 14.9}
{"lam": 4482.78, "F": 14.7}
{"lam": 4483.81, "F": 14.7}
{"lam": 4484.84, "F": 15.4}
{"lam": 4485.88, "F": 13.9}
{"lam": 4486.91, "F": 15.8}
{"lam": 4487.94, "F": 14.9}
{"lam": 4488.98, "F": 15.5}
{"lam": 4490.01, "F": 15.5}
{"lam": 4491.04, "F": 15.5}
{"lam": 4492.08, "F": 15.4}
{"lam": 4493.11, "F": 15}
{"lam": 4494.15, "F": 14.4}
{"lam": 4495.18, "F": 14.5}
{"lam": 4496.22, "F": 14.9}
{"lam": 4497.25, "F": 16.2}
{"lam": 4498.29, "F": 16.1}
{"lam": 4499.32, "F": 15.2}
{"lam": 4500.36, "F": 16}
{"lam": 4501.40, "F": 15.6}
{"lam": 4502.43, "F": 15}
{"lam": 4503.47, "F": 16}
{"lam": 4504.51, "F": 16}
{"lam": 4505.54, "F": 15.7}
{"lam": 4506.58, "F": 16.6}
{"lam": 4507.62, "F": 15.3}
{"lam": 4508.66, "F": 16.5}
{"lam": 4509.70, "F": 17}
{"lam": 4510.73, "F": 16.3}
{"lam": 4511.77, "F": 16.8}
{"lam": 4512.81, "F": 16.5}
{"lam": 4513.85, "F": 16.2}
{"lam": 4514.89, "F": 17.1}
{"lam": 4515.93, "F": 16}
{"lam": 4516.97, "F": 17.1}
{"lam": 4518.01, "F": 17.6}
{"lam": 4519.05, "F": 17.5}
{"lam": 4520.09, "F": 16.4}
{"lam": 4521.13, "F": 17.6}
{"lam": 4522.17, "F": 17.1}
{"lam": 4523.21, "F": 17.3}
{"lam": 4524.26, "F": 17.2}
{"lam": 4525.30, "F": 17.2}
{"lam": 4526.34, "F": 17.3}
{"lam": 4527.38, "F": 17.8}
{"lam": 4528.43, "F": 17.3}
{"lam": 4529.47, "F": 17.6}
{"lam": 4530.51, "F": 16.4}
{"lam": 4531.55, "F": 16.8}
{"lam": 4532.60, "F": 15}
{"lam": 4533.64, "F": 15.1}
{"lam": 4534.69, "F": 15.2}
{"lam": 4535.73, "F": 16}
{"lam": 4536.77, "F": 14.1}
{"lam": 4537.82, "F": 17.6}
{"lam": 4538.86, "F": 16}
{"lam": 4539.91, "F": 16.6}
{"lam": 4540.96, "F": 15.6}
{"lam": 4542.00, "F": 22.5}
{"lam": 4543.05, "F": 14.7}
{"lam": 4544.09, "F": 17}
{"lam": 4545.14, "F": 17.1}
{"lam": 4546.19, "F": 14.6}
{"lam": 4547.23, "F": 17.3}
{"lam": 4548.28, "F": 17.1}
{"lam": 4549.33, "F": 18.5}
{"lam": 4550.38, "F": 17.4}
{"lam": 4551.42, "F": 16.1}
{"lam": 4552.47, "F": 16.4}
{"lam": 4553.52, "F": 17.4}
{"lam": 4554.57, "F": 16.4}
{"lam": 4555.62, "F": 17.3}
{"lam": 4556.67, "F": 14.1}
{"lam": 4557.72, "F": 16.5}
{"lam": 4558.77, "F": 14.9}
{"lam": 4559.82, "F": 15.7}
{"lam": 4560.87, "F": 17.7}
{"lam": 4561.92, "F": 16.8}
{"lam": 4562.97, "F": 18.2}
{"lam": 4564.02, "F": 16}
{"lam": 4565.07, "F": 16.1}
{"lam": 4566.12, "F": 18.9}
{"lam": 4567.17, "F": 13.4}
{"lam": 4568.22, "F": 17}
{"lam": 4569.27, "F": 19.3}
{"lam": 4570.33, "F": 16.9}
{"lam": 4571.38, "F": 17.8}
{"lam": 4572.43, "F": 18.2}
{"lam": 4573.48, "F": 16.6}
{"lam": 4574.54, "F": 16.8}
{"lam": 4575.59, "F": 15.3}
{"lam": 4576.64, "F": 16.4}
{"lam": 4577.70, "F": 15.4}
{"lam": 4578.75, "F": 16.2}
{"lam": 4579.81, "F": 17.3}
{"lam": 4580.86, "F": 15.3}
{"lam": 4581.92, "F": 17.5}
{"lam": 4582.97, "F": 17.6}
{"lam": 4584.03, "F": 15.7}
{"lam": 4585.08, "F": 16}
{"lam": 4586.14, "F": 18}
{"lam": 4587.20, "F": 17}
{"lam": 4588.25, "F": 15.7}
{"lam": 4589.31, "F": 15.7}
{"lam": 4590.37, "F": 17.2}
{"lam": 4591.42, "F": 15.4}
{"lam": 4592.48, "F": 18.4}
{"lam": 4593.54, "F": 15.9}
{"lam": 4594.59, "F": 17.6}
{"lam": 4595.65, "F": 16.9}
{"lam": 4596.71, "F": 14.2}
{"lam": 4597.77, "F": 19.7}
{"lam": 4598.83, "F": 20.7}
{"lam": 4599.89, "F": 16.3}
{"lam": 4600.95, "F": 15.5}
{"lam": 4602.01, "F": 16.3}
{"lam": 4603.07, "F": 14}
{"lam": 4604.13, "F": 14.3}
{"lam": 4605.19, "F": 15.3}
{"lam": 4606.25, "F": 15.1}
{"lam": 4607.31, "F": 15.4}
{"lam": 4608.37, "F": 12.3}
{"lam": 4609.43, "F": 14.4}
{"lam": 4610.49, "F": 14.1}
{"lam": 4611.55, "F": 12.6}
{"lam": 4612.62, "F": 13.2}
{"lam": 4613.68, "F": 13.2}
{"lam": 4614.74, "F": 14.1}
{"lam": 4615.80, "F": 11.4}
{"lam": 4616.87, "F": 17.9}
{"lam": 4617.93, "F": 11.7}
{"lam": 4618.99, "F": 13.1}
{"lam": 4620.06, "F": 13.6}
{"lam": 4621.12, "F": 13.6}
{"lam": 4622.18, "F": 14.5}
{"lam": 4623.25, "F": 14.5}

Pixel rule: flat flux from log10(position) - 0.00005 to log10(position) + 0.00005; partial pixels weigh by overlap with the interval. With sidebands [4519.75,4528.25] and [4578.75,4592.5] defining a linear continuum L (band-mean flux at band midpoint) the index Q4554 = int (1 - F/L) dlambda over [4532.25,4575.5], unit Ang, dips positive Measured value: 0.8 Ang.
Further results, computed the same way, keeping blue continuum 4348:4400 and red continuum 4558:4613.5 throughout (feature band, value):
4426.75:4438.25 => 1.7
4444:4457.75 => 2.4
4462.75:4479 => 2.0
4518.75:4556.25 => -0.9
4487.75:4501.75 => 1.0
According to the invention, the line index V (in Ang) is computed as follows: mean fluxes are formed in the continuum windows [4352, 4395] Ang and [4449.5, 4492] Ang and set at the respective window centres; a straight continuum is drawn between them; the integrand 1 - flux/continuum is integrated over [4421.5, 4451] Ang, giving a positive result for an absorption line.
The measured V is 2.80 Ang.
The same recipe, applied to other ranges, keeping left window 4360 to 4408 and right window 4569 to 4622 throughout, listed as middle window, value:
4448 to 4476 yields 2.9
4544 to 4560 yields -0.7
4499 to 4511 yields -0.1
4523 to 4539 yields -0.7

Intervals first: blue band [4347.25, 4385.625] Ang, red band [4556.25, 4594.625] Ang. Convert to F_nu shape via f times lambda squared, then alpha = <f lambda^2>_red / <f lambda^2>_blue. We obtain 1.03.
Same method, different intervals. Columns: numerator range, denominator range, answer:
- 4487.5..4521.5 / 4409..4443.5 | 1.15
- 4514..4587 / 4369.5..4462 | 1.20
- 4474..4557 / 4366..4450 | 1.13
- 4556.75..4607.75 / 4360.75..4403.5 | 1.12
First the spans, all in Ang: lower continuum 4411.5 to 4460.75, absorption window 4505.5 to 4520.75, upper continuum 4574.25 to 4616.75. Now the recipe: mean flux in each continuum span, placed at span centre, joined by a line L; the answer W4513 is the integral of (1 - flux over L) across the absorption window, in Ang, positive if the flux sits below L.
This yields -1.7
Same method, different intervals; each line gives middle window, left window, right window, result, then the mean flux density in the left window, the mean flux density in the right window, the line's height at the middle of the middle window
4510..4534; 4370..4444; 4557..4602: -1.0 Ang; 15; 16.7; 16.2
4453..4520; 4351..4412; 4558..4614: 4.4 Ang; 16.4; 16.2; 16.3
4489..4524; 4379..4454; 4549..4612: -1.2 Ang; 14.7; 16.3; 15.6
